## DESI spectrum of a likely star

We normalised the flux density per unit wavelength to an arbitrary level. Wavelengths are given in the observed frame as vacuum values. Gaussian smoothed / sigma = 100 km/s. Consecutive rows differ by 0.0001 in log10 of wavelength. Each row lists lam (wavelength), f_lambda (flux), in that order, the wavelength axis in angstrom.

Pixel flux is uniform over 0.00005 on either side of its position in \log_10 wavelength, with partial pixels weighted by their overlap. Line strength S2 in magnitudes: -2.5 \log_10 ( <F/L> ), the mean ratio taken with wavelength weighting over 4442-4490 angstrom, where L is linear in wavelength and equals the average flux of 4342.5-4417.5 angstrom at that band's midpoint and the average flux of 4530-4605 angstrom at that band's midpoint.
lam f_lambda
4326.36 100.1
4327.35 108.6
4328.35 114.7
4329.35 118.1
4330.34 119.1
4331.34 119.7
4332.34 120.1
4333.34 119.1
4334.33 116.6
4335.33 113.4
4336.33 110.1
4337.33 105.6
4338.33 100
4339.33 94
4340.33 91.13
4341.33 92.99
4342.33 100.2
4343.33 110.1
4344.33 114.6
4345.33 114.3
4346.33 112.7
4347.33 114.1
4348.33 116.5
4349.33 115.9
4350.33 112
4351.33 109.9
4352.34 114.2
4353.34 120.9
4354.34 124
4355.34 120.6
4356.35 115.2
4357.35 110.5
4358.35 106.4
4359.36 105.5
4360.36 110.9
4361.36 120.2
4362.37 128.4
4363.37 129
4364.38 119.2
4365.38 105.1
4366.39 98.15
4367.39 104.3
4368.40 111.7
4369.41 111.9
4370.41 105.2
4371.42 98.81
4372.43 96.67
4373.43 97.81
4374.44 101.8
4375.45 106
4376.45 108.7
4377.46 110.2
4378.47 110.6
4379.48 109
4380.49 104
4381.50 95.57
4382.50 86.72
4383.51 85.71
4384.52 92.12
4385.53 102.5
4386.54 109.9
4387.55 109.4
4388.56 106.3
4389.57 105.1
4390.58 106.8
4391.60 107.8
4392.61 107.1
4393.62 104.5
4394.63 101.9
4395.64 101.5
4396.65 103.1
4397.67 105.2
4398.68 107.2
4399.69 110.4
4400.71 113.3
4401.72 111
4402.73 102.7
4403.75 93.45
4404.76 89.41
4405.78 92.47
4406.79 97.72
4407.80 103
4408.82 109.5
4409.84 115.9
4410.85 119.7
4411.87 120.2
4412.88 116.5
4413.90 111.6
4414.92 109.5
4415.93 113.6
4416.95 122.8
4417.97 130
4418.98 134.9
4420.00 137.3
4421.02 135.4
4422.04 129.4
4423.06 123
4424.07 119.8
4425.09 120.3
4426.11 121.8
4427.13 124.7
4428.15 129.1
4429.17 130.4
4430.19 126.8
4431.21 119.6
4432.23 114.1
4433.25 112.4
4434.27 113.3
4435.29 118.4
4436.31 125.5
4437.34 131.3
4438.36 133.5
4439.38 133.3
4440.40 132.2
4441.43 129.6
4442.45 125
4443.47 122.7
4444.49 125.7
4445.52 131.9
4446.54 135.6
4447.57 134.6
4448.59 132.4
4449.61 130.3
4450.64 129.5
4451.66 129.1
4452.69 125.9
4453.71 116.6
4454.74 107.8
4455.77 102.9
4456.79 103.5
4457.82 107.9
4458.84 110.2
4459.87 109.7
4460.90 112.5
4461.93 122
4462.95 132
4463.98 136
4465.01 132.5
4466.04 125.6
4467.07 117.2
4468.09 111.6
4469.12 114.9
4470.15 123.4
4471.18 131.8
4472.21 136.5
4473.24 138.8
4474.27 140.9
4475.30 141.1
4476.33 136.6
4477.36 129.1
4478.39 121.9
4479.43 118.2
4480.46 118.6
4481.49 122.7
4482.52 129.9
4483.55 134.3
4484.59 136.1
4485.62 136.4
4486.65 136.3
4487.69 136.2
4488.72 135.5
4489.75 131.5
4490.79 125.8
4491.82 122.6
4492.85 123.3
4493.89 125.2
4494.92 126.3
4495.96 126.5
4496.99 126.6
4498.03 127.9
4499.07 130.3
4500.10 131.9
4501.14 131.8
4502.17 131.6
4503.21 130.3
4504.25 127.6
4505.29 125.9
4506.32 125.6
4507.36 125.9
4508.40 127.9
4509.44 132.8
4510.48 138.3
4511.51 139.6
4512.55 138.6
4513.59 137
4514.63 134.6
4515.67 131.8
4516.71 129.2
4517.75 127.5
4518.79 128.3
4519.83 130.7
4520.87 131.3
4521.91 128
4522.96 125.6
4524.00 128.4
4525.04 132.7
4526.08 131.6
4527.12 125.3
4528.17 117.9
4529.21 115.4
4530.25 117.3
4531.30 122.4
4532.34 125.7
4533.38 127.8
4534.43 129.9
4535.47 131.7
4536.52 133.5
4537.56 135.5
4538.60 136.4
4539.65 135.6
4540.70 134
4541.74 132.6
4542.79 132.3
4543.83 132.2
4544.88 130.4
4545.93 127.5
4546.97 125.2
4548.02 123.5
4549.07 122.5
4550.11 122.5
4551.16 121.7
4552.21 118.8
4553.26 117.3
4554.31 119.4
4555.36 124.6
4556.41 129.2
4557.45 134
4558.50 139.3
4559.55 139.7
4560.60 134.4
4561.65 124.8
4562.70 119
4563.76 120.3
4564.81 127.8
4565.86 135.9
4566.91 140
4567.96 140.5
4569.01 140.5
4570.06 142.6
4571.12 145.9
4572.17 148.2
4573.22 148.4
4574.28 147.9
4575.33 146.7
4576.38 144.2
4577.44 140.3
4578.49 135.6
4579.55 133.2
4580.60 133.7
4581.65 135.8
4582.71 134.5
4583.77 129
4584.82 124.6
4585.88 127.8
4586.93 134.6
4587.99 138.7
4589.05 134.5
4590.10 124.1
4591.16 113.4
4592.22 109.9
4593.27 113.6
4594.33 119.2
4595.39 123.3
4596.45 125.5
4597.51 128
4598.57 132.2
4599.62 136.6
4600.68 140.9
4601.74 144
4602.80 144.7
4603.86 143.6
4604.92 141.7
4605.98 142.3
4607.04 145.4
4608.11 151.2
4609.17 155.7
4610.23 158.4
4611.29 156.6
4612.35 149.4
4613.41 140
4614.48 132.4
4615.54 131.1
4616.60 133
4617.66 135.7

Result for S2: -0.06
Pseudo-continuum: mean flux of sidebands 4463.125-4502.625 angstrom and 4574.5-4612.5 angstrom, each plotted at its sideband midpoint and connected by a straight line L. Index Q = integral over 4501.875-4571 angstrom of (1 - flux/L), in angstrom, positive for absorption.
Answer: 1.4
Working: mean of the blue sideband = 129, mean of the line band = 130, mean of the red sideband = 136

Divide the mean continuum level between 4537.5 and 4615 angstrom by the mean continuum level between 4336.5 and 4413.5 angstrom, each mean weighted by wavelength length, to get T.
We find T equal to 1.25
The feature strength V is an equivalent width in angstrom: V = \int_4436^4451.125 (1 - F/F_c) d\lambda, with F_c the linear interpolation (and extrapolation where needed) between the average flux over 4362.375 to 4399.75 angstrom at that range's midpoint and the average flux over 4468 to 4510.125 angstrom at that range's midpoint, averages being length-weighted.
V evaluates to -1.4 angstrom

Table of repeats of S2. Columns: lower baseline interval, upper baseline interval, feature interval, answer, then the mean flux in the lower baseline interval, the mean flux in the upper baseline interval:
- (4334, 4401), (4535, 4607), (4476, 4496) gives -0.06 mag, 108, 132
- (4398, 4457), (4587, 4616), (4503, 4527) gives -0.02 mag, 120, 136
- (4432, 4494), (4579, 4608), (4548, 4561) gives 0.03 mag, 126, 132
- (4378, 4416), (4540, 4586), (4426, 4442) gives -0.13 mag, 105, 133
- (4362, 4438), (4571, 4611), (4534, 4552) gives 0.00 mag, 111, 136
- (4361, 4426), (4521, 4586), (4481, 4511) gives -0.06 mag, 109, 131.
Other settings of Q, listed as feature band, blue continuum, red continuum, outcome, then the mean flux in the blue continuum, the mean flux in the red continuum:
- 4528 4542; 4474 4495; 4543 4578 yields 0.35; 130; 133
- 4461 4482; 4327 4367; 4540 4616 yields -0.57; 112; 134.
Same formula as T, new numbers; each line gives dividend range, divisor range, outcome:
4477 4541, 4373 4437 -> 1.16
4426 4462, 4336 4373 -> 1.11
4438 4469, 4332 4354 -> 1.12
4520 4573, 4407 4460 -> 1.06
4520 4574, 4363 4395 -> 1.24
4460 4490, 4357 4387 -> 1.21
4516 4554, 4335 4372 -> 1.15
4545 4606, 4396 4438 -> 1.13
